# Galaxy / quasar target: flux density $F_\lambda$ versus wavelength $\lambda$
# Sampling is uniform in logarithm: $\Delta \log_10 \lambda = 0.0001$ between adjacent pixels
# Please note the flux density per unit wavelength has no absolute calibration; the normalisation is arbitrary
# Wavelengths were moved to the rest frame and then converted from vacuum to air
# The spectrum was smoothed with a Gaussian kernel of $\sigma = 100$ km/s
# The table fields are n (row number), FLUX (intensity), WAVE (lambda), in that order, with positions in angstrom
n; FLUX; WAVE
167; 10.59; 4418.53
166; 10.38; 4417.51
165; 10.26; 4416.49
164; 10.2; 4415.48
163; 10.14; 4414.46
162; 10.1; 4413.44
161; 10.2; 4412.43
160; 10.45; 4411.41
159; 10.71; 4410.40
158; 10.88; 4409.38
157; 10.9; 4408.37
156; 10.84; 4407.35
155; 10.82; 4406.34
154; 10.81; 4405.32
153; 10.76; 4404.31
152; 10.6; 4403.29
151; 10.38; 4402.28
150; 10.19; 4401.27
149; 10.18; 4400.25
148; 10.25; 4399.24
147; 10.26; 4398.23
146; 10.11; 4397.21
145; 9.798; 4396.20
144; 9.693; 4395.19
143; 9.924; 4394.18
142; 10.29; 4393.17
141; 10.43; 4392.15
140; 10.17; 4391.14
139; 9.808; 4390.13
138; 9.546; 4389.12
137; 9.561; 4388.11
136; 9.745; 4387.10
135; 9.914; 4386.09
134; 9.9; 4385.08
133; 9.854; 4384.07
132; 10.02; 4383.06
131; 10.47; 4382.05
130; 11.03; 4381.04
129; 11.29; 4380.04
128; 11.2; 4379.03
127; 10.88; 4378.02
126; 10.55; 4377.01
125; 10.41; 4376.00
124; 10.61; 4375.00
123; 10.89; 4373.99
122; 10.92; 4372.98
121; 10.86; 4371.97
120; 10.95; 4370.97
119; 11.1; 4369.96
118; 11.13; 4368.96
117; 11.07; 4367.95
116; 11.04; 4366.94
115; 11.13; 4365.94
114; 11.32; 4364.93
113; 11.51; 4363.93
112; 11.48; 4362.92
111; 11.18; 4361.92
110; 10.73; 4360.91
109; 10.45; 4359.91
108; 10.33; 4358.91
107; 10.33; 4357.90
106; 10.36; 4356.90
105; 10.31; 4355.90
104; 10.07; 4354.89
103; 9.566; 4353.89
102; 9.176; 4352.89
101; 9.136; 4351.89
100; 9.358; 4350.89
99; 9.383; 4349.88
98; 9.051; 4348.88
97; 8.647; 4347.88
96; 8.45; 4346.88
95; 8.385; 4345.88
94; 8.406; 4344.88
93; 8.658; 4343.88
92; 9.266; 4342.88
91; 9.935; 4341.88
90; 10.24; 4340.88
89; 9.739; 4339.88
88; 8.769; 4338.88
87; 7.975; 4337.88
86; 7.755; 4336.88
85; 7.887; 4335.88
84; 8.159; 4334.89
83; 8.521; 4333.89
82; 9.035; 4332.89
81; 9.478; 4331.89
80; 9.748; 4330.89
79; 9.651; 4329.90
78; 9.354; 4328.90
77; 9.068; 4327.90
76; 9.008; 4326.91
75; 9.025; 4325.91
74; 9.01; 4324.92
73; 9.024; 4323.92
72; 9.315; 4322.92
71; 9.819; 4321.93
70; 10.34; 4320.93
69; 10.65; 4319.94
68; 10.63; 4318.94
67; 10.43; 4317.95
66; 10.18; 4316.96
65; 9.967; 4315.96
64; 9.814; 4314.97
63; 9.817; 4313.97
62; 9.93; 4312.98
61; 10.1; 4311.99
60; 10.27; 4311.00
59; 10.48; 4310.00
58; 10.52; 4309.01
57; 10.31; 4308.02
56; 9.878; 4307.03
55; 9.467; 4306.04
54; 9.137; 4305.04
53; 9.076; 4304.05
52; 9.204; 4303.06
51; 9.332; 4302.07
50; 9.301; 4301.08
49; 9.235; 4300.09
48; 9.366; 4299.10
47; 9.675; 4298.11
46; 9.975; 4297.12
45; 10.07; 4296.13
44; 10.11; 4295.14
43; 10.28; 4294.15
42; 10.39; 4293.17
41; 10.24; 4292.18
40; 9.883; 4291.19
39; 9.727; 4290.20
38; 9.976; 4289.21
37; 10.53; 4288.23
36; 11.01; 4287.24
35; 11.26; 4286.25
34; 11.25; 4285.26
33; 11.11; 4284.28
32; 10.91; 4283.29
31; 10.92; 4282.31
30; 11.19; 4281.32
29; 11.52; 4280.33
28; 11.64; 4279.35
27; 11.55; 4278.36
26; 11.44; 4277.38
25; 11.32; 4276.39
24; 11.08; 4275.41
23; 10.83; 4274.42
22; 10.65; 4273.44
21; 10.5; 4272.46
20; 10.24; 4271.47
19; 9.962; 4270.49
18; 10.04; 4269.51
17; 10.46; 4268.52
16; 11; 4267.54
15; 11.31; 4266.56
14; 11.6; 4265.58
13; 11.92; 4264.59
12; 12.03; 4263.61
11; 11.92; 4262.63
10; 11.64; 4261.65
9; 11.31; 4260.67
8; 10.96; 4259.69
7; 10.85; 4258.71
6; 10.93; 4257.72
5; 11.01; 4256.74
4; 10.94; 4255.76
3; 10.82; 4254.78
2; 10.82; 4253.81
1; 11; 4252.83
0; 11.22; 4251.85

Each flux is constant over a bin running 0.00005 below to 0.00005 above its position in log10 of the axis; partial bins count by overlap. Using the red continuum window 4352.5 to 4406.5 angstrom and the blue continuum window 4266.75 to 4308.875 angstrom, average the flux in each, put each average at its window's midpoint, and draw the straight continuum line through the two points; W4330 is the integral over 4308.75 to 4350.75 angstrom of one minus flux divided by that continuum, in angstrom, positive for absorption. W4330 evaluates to 4.20 angstrom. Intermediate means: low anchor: 10.4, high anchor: 10.5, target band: 9.37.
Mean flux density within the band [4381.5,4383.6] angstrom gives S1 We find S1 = 10.2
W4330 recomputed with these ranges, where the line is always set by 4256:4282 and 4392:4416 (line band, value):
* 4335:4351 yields 2.8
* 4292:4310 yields 1.9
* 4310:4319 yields 0.6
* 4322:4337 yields 2.5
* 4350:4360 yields 0.7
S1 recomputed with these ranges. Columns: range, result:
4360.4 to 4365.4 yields 11.2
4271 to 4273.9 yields 10.5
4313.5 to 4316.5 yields 9.84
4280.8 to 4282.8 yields 11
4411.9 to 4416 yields 10.2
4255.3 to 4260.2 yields 10.9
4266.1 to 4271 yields 10.6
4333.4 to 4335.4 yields 8.36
